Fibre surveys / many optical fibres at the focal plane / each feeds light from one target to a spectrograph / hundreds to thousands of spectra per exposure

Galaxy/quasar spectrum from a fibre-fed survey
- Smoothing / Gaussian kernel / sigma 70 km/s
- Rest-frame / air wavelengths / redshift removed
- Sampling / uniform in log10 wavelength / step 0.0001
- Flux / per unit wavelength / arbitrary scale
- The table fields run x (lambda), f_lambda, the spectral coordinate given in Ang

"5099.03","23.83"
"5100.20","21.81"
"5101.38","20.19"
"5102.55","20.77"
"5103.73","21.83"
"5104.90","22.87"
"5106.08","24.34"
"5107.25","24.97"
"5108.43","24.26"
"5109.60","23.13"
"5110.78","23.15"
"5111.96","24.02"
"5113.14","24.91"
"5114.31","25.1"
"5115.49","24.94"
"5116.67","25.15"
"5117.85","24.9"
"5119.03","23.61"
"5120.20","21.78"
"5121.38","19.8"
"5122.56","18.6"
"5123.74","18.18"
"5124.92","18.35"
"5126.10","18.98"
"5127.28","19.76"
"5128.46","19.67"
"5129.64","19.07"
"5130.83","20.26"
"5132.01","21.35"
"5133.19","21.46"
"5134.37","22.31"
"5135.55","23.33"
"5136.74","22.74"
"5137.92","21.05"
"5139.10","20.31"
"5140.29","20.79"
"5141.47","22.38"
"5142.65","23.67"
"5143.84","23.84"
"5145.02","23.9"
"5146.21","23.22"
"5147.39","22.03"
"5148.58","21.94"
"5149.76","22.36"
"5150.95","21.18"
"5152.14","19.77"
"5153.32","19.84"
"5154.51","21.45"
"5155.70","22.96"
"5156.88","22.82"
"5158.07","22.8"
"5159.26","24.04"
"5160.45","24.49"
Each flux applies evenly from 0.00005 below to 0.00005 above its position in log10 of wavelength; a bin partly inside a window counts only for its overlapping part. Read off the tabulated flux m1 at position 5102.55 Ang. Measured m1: 20.77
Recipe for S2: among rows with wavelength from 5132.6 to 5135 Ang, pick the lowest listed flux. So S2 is 21.46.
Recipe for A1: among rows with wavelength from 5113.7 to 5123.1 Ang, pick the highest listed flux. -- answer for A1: 25.15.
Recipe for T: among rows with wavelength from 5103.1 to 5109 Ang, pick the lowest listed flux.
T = 21.83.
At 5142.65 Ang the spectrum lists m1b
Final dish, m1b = 23.67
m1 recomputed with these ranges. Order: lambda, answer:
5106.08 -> 24.34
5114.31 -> 25.1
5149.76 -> 22.36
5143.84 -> 23.84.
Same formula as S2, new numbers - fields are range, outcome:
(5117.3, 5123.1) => 18.6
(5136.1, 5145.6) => 20.31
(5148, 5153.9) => 19.77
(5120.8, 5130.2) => 18.18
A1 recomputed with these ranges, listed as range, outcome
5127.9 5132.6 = 21.35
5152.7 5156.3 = 22.96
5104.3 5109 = 24.97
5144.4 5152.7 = 23.9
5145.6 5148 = 23.22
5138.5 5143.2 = 23.67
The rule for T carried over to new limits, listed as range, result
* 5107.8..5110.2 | 23.13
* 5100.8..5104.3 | 20.19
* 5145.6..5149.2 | 21.94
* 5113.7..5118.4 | 24.9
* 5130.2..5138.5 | 20.26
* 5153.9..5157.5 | 21.45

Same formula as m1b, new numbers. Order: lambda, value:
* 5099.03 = 23.83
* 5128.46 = 19.67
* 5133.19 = 21.46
